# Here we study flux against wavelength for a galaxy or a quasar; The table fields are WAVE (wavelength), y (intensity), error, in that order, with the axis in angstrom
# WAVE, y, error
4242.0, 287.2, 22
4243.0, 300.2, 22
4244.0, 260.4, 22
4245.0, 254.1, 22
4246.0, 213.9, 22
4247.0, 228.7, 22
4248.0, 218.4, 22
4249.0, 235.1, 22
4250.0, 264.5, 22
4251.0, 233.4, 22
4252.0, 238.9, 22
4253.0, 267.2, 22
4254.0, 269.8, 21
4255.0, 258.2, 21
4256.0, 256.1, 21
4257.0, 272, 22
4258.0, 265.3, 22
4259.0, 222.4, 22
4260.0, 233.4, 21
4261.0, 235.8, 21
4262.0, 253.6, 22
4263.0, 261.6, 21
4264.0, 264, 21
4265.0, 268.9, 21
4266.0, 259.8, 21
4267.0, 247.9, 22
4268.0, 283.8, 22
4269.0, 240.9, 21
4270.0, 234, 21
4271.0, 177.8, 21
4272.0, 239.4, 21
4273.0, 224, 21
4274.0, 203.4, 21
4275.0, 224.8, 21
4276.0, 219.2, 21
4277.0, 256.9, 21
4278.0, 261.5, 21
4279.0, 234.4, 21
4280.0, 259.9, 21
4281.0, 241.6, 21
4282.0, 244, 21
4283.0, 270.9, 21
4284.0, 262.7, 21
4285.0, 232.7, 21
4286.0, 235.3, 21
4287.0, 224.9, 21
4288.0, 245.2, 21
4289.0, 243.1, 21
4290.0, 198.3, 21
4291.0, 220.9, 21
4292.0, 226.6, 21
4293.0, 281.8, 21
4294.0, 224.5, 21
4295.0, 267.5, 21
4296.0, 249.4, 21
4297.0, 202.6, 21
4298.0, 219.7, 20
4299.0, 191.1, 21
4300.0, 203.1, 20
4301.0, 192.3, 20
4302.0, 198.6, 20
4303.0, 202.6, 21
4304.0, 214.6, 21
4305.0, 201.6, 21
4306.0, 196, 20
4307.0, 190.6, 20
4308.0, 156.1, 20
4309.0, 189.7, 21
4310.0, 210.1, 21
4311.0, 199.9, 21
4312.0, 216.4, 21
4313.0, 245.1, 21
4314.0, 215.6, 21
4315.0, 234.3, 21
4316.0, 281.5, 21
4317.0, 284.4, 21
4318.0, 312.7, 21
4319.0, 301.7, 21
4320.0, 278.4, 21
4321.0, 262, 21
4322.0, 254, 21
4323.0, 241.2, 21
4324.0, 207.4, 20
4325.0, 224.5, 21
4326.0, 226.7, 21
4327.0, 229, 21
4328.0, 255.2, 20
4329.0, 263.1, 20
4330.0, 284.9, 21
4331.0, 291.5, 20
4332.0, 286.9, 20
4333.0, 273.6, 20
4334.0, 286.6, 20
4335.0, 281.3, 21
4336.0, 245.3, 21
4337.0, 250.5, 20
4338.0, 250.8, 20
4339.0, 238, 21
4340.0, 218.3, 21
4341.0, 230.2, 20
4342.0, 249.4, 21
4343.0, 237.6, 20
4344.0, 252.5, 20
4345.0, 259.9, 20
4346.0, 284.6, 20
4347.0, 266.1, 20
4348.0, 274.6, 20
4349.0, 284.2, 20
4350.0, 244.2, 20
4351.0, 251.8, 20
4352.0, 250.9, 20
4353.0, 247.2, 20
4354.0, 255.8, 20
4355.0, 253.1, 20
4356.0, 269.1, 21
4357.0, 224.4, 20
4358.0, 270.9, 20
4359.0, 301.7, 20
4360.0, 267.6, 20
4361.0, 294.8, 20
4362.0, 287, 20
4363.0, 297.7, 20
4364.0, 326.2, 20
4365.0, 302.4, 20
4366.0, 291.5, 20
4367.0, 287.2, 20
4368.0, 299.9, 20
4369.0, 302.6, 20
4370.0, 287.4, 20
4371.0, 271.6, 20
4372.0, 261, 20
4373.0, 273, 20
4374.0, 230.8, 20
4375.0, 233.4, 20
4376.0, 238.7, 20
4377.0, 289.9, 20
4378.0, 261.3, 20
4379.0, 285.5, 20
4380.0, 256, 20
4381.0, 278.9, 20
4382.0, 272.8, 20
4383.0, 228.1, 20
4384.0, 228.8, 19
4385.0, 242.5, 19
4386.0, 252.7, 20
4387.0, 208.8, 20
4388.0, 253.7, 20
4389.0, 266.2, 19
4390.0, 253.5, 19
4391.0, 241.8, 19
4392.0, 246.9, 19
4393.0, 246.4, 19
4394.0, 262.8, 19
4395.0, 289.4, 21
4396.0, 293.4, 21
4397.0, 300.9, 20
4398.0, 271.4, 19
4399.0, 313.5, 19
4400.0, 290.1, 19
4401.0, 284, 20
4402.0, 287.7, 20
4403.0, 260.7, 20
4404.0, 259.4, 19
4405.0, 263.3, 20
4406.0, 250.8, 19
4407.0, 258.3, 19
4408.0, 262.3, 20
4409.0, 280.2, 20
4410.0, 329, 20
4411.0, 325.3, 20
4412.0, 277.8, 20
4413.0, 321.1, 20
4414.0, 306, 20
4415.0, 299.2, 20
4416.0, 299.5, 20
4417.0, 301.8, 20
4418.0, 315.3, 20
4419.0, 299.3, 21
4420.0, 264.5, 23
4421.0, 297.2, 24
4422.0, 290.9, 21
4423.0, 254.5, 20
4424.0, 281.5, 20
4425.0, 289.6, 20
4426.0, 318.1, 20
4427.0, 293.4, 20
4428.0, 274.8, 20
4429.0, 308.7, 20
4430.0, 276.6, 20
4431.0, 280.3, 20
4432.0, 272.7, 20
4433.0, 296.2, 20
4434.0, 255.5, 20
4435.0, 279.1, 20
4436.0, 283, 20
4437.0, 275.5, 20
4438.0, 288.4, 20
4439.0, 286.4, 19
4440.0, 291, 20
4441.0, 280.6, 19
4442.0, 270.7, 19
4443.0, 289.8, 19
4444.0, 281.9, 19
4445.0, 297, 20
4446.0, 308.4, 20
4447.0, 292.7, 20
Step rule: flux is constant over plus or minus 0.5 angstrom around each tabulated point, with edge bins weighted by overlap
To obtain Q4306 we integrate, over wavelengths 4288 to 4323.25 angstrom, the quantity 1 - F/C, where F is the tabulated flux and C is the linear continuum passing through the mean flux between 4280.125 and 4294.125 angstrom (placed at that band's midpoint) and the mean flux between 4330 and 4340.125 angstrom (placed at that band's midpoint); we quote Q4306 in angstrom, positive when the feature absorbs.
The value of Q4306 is 3.0 angstrom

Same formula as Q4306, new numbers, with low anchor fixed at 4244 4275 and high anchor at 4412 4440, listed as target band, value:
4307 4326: 1.6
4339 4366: 0.4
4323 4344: 1.0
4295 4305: 1.7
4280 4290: 0.3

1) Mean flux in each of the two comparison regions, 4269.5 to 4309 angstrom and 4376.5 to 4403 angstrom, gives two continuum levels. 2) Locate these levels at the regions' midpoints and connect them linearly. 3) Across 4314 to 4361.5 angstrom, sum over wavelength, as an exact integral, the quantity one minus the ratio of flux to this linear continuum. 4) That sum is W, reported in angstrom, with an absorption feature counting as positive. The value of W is -3.0 angstrom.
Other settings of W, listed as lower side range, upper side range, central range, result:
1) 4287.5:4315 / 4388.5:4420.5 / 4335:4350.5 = -0.7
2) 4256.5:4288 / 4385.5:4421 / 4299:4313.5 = 3.0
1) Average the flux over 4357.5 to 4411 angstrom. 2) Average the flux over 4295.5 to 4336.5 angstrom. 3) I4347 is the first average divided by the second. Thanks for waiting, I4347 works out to 1.2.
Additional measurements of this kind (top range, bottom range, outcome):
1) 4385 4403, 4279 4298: 1.11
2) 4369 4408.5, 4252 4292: 1.08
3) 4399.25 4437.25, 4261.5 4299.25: 1.19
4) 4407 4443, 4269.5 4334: 1.23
